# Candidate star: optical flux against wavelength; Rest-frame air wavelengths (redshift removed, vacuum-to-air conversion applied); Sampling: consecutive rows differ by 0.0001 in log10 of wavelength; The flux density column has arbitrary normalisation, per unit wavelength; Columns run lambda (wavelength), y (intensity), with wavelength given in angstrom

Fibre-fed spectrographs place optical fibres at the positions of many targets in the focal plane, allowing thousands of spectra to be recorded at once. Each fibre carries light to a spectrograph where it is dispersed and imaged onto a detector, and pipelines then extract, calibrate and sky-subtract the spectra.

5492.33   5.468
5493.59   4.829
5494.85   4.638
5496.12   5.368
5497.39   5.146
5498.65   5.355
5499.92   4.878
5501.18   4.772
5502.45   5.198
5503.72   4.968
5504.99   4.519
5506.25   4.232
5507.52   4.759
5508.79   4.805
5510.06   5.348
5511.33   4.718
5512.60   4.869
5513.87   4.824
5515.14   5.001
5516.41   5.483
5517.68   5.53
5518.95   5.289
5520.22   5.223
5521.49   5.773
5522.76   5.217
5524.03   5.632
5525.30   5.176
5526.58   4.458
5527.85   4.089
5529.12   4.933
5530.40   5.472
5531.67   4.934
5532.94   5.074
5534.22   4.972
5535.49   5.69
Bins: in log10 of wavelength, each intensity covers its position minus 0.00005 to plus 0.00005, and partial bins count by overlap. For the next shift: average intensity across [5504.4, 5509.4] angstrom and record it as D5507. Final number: 4.58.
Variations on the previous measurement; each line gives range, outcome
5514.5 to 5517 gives 5.24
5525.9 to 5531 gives 4.73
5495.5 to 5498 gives 5.25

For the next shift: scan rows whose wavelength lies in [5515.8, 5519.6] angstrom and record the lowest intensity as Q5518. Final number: 5.289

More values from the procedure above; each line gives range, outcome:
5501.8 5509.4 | 4.232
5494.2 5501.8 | 4.638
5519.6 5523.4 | 5.217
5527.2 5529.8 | 4.089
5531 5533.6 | 4.934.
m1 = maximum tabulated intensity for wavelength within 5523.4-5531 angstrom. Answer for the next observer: 5.632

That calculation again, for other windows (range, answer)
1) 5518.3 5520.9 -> 5.289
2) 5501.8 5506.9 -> 5.198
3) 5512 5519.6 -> 5.53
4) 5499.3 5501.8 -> 4.878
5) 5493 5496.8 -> 5.368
